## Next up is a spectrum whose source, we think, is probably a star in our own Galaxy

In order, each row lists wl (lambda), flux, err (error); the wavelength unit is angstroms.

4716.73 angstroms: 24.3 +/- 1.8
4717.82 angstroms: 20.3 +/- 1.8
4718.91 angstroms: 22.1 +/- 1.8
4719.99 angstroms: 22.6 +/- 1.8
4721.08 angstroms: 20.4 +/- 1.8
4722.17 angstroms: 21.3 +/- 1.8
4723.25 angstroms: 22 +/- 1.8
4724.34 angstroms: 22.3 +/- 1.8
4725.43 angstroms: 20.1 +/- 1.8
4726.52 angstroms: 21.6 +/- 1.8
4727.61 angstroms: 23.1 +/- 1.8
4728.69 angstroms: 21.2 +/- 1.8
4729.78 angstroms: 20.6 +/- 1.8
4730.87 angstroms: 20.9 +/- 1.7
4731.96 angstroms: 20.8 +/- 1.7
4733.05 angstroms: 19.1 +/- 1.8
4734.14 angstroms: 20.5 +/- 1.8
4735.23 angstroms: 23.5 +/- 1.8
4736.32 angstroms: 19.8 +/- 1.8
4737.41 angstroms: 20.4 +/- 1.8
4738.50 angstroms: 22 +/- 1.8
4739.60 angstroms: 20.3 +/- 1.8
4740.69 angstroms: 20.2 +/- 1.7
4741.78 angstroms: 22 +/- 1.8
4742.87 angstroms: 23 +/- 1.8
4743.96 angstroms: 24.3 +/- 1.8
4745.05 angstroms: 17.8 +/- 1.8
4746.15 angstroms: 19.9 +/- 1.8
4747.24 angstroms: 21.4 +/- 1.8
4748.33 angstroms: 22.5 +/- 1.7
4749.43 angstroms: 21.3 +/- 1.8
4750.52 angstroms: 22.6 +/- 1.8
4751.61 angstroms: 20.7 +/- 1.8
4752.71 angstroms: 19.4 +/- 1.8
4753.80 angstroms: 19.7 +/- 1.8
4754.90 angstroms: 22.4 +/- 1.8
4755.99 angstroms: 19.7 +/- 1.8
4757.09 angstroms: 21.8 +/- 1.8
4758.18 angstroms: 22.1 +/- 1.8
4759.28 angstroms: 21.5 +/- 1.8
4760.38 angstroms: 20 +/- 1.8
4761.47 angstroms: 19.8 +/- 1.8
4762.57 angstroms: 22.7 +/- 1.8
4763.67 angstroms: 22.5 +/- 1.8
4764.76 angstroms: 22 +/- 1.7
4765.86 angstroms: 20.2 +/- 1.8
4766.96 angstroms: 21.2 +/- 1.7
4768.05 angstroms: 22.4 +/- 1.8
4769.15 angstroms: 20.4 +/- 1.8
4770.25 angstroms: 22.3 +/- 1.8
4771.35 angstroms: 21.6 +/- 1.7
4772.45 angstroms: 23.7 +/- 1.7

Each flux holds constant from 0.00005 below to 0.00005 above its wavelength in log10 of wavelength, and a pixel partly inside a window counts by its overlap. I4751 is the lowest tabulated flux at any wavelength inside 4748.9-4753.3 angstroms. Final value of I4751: 19.4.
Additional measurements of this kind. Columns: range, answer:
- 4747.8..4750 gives 21.3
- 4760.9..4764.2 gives 19.8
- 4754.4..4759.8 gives 19.7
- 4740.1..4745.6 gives 17.8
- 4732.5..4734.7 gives 19.1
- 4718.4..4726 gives 20.1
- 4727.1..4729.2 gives 21.2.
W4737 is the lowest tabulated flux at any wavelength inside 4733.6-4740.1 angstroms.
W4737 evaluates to 19.8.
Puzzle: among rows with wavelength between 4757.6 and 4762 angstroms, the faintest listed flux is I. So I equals 19.8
